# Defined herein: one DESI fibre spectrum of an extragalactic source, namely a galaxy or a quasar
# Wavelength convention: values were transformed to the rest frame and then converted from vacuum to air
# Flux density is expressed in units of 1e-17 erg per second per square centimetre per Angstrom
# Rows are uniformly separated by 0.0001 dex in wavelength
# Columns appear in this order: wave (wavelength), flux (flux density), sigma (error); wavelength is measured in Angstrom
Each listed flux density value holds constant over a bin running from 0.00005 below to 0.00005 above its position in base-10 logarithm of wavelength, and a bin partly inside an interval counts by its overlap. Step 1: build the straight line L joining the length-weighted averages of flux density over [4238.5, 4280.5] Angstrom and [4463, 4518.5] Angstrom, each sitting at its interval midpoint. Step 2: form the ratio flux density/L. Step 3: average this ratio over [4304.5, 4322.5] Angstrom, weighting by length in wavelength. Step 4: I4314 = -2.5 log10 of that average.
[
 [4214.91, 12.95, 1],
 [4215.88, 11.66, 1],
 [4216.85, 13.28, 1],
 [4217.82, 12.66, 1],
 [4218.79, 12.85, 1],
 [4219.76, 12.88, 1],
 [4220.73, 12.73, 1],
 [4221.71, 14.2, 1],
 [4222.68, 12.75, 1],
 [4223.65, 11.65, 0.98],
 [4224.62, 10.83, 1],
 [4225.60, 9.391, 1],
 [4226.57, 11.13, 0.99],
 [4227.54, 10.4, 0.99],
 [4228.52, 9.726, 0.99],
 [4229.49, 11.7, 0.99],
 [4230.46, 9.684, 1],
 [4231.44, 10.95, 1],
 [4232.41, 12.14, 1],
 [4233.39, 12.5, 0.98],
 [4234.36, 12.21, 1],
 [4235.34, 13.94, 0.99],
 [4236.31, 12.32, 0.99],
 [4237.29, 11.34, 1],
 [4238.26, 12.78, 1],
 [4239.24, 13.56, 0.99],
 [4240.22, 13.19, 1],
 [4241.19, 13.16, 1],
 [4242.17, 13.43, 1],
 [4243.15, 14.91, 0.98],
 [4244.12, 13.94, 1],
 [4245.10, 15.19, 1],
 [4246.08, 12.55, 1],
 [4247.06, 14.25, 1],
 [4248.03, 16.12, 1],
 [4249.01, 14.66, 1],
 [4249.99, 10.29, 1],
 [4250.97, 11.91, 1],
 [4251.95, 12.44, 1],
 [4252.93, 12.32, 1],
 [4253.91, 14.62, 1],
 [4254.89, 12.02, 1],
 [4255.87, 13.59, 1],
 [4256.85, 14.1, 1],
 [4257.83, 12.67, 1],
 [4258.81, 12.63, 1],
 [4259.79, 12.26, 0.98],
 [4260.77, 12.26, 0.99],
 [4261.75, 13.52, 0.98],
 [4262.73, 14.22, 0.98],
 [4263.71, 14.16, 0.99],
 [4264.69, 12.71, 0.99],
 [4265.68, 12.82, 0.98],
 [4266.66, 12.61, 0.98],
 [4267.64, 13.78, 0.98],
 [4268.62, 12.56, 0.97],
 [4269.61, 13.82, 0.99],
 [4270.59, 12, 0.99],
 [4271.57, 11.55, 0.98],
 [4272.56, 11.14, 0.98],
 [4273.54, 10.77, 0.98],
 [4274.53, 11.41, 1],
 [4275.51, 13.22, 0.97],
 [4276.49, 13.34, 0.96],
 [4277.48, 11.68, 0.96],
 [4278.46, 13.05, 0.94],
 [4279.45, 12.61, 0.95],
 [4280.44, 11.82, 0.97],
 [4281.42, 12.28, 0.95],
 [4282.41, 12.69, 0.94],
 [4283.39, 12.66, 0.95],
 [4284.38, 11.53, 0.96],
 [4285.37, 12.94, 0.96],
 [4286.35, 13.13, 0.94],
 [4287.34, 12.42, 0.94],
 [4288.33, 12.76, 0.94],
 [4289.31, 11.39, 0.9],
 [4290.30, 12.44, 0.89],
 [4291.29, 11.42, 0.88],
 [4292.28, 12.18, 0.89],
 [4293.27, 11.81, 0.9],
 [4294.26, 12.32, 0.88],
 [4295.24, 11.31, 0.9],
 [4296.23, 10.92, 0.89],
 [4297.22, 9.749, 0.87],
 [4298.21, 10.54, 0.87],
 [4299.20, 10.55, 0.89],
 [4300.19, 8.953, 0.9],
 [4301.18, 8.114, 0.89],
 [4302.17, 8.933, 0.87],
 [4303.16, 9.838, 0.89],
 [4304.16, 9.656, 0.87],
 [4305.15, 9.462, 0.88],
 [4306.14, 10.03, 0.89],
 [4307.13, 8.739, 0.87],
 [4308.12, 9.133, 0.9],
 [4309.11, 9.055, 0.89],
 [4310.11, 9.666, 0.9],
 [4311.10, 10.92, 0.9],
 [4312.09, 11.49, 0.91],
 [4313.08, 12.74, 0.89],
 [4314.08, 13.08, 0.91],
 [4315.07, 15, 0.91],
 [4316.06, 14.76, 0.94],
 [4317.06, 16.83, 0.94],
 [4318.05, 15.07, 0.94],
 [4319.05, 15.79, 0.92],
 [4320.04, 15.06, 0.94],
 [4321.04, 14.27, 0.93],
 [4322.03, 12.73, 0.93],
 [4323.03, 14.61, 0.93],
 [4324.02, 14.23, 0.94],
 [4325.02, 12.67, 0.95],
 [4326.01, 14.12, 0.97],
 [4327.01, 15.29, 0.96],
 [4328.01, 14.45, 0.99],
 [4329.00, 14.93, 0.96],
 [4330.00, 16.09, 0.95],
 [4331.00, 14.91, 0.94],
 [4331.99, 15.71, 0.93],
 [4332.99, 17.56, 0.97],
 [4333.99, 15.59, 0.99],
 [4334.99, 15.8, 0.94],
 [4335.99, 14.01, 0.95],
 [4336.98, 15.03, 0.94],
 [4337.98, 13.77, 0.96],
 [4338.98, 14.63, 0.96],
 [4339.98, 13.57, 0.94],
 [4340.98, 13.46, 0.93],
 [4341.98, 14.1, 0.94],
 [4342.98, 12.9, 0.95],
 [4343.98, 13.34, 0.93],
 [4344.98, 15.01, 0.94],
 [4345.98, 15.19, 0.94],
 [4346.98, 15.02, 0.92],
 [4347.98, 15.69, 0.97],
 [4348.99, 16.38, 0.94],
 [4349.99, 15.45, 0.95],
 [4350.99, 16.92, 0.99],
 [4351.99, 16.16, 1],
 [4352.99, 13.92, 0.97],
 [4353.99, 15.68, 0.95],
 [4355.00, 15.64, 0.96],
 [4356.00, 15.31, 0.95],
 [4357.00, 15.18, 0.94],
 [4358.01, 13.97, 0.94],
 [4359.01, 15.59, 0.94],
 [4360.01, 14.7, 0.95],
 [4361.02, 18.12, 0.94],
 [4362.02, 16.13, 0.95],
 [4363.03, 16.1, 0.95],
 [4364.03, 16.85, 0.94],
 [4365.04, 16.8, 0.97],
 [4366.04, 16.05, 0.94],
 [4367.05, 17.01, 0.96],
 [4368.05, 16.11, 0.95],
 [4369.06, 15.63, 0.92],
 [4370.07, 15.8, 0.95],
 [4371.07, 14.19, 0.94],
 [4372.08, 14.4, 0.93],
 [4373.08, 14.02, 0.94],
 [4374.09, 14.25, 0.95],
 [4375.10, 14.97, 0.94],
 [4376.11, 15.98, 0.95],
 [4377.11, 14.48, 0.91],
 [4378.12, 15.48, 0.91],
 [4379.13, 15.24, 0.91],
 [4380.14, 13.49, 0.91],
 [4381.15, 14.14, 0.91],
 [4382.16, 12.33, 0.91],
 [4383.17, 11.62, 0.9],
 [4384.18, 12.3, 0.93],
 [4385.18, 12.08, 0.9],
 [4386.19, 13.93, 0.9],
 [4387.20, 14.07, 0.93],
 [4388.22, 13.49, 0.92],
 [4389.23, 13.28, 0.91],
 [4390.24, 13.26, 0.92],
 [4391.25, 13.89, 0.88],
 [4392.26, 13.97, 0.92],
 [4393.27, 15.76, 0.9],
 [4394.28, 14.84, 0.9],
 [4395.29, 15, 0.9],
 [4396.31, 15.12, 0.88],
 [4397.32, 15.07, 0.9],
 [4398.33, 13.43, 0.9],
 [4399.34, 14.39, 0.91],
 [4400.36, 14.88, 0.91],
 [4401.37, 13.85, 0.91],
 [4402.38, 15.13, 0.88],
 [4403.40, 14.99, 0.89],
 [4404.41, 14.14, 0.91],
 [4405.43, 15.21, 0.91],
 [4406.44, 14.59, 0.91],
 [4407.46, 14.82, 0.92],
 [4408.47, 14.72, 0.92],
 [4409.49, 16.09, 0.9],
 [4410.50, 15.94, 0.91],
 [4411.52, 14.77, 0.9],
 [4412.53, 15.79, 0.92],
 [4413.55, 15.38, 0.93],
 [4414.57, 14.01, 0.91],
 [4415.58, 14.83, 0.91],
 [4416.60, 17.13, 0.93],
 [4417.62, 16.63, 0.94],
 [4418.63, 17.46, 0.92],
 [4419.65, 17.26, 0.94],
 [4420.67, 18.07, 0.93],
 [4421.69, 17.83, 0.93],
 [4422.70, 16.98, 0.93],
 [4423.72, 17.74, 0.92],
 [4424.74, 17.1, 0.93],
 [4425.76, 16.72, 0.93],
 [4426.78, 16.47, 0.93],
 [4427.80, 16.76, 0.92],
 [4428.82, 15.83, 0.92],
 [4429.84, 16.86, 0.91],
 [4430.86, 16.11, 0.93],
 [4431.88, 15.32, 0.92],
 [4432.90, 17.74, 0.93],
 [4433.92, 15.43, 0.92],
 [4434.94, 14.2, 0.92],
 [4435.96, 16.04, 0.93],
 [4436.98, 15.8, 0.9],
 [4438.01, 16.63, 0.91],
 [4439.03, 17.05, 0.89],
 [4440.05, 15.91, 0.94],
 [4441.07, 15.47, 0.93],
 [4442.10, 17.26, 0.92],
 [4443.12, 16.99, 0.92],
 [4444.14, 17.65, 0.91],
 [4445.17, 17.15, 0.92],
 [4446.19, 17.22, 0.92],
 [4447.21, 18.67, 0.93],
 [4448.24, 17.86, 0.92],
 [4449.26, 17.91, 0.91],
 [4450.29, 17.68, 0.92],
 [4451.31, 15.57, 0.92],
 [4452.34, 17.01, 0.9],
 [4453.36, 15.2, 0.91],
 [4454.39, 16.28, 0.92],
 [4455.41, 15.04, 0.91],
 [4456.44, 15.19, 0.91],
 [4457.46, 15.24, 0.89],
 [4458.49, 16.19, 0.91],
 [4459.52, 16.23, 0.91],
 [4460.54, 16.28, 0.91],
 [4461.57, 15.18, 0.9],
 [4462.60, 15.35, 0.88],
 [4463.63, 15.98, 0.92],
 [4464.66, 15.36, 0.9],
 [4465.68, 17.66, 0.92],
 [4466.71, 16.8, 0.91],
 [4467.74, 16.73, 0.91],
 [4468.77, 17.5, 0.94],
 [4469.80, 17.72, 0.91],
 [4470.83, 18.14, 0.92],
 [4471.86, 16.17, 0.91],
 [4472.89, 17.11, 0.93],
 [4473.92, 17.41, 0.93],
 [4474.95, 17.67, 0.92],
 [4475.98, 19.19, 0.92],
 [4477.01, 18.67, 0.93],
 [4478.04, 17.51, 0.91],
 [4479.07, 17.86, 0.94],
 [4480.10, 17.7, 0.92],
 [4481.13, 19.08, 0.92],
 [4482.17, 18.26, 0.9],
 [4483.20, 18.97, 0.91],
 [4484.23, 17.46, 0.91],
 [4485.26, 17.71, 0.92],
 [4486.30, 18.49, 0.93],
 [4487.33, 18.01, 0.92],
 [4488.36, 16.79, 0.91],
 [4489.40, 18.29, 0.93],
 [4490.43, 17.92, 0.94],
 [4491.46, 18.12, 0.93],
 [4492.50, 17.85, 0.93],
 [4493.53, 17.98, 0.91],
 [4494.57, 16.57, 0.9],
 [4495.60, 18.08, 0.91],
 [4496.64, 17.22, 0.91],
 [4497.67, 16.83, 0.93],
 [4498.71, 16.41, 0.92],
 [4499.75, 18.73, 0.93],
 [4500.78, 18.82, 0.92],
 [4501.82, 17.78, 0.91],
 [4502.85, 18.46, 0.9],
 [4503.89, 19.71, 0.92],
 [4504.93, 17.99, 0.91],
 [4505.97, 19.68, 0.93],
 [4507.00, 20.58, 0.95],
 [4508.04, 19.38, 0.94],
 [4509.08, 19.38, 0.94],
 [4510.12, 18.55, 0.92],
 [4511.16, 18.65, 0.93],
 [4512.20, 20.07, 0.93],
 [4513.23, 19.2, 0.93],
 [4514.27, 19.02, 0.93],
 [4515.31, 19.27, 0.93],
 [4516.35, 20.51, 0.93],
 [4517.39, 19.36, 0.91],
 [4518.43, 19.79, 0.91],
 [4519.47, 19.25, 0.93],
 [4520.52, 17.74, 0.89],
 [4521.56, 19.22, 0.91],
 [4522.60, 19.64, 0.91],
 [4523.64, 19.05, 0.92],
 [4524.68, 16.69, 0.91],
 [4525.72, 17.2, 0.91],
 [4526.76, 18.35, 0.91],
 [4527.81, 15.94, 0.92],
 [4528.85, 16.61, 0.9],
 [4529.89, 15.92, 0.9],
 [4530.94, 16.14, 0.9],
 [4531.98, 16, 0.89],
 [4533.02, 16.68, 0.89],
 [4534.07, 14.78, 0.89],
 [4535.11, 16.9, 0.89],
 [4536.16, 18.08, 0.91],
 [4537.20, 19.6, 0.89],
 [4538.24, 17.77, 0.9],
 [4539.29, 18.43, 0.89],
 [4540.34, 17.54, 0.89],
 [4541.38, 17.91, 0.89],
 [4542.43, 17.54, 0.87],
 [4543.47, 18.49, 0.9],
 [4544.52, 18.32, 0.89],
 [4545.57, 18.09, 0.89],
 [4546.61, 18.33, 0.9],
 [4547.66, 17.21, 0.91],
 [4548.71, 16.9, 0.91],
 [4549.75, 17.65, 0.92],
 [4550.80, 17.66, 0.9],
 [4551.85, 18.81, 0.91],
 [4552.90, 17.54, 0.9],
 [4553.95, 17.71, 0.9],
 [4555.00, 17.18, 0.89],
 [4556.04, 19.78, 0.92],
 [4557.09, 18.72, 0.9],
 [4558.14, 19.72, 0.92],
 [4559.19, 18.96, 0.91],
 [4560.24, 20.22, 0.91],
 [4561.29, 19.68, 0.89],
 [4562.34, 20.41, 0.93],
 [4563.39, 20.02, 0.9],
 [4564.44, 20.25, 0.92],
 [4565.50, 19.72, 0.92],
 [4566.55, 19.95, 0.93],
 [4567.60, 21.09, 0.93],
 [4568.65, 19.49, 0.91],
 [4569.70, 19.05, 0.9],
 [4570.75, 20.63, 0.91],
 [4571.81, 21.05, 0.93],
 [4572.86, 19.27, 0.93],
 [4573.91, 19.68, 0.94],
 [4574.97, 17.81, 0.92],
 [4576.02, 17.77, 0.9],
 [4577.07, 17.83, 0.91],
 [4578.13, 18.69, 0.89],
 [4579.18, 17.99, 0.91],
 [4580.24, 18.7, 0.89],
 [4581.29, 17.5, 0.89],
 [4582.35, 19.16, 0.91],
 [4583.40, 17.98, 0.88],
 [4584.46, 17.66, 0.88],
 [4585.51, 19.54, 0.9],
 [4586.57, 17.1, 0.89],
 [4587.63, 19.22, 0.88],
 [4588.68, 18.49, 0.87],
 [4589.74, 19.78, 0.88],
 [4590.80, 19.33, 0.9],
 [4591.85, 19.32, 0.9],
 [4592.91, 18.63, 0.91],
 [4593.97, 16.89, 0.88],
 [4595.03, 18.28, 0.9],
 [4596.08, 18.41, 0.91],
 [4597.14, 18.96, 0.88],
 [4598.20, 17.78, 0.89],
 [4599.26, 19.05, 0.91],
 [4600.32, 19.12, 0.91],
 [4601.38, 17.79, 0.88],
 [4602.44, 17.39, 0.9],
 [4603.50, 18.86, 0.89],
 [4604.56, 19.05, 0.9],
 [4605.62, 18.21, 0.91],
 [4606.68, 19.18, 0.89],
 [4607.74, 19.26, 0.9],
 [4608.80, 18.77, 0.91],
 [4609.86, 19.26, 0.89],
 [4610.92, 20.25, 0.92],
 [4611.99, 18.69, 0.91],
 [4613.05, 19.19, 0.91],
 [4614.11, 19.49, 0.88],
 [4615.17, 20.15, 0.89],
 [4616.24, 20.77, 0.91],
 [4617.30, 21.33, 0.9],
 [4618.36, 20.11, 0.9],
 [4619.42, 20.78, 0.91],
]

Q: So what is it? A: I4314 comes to 0.15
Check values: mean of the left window 13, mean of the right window 18.1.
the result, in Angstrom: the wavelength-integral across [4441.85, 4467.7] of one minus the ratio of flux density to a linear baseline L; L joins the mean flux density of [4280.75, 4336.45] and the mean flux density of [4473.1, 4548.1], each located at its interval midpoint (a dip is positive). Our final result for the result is 0.1 Angstrom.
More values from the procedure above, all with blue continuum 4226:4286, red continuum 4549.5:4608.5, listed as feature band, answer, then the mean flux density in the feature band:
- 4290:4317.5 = 5.1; 11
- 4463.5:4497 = -1.4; 17.7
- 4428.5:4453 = -0.7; 16.6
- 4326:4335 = -0.9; 15.5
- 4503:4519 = -1.7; 19.4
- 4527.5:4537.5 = 0.7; 16.6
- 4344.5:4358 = -0.9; 15.4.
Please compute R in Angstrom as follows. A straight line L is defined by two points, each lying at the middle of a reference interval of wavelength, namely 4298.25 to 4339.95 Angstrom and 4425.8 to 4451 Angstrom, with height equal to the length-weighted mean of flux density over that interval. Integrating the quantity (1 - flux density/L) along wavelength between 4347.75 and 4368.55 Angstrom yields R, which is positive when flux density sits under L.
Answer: -2.5 Angstrom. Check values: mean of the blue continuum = 13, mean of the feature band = 15.9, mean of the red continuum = 16.7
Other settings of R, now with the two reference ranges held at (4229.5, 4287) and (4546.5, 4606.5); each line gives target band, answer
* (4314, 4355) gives -1.9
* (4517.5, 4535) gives 0.3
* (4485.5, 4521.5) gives -2.4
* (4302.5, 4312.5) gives 2.9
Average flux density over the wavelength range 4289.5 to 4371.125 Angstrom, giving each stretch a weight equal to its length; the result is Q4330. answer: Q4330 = 13.8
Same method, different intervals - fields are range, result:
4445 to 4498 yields 17.2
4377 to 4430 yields 15.1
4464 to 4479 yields 17.4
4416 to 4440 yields 16.6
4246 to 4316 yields 12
